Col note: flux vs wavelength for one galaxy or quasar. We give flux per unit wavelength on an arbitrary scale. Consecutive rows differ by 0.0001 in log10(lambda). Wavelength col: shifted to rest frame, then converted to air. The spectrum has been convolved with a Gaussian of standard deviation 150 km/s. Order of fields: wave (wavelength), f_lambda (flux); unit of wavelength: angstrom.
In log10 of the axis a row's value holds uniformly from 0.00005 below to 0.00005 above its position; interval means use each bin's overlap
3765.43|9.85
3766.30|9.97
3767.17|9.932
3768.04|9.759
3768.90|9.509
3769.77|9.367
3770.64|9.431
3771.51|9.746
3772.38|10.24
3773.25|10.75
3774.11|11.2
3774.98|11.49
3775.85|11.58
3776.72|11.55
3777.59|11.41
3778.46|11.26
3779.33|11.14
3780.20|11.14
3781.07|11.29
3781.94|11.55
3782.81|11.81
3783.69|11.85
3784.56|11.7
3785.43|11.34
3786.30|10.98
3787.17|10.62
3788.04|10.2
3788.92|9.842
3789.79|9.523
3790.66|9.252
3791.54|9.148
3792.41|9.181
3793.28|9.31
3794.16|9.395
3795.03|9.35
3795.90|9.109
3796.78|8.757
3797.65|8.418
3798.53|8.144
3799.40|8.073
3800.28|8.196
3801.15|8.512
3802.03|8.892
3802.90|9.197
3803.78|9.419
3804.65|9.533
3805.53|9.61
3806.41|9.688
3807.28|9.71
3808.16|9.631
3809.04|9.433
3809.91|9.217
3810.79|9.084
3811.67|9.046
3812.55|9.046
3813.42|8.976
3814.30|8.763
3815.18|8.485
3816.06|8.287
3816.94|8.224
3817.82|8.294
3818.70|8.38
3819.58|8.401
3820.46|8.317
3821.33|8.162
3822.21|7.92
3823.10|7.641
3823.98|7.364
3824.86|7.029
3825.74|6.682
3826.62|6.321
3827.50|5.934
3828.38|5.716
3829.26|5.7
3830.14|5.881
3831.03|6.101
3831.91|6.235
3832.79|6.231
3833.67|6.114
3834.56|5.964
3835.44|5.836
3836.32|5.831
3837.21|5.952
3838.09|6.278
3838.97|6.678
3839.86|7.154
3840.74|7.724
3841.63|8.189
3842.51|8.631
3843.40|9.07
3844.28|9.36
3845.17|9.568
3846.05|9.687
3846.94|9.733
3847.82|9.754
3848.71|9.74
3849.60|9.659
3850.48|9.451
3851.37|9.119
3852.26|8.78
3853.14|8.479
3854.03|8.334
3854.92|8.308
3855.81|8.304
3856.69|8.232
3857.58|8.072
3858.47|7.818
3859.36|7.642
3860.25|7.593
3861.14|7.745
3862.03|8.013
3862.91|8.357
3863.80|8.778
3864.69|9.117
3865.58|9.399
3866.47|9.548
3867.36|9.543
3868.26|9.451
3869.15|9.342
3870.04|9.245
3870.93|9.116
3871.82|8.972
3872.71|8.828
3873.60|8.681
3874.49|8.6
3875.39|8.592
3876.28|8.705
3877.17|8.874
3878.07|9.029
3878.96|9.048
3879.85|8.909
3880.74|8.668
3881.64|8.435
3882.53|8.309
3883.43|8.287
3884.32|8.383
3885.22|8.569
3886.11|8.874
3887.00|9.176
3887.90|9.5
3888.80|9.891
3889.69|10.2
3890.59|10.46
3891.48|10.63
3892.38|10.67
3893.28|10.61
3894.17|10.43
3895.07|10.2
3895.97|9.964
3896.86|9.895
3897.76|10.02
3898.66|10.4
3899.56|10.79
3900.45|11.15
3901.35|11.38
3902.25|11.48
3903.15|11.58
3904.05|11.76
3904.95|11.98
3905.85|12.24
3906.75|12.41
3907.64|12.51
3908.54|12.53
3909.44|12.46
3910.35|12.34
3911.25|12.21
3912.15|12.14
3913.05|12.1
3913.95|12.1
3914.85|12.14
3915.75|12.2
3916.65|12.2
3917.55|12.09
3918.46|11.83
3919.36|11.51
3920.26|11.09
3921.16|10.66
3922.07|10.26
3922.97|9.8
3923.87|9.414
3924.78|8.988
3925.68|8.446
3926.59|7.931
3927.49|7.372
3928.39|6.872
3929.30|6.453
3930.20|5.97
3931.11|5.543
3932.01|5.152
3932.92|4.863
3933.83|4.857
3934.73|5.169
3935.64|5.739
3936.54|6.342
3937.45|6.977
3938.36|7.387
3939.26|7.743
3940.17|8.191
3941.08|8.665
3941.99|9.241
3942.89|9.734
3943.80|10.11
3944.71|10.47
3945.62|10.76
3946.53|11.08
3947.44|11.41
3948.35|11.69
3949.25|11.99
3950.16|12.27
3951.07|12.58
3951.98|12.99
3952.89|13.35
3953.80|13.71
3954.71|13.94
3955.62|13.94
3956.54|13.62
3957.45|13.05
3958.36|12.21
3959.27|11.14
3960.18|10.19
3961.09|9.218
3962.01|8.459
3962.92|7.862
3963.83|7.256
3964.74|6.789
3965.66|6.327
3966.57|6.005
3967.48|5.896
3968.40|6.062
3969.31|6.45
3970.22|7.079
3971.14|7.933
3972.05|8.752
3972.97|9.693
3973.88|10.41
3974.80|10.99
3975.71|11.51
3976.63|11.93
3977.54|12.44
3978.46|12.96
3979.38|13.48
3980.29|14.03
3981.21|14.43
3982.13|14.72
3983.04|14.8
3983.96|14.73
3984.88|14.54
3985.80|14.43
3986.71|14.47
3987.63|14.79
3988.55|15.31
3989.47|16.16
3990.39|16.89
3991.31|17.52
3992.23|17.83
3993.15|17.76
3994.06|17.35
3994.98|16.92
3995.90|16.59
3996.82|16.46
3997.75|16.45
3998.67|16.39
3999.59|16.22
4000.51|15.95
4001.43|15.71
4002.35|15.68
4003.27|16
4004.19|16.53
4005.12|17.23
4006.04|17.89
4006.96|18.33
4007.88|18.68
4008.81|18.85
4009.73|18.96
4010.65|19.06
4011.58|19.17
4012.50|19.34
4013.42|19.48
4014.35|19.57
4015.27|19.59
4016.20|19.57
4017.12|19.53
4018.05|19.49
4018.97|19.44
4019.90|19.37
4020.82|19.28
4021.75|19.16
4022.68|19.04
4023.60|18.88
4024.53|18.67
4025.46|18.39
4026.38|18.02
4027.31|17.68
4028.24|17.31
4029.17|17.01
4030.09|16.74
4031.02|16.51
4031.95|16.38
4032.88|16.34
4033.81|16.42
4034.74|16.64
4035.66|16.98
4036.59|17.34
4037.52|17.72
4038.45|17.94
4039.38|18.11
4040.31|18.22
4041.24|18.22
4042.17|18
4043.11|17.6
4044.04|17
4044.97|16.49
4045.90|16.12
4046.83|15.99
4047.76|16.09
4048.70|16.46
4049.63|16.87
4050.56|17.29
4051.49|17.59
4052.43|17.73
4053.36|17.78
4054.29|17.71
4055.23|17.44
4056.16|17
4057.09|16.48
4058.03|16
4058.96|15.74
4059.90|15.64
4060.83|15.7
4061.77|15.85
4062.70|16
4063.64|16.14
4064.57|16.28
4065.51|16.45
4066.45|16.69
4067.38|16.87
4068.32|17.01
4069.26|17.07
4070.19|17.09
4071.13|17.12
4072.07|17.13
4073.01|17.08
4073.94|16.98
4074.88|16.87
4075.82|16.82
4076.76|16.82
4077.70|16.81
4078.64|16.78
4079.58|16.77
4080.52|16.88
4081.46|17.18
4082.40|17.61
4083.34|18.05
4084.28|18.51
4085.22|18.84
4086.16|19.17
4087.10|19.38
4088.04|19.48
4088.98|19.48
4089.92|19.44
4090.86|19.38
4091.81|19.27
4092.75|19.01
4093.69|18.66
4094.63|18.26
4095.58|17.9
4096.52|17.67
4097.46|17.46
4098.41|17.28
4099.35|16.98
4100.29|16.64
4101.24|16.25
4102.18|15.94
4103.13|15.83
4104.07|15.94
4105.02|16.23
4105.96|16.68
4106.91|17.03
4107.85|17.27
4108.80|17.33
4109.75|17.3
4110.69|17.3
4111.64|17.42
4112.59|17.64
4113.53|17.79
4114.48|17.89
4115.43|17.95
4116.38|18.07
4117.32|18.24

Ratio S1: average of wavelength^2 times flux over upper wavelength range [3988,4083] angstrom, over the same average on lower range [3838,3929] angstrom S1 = 1.93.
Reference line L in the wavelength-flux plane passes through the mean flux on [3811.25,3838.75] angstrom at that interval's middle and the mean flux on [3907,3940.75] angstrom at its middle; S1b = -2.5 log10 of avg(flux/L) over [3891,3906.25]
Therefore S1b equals -0.24 mag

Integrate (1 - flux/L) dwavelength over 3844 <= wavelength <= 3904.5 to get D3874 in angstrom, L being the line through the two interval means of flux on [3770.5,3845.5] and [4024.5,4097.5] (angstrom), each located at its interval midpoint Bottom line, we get 9.51 angstrom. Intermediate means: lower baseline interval 8.82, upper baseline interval 17.3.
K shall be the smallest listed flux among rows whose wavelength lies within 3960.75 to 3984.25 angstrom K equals 5.896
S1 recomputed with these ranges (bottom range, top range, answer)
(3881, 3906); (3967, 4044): 1.68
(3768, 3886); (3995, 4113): 2.22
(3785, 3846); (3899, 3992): 1.39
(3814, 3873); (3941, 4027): 1.91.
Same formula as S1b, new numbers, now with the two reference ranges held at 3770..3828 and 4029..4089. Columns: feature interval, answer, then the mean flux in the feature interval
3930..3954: 0.45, 9.02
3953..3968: 0.37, 10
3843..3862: 0.24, 8.76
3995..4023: -0.16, 18.1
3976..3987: 0.07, 13.9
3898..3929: 0.16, 11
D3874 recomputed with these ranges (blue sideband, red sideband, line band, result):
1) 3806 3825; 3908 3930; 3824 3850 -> 4.9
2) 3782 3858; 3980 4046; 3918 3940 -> 9.3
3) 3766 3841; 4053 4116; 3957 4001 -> 5.3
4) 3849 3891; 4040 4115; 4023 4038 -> -2.0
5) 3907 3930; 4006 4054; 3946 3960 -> 0.4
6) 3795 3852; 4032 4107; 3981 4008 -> -3.3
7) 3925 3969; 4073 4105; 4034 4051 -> -2.7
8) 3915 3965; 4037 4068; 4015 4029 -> -3.7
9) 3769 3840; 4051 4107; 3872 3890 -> 3.7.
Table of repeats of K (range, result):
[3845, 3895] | 7.593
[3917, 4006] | 4.857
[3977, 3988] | 12.44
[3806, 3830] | 5.7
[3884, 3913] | 8.383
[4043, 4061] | 15.64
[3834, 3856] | 5.831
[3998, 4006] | 15.68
